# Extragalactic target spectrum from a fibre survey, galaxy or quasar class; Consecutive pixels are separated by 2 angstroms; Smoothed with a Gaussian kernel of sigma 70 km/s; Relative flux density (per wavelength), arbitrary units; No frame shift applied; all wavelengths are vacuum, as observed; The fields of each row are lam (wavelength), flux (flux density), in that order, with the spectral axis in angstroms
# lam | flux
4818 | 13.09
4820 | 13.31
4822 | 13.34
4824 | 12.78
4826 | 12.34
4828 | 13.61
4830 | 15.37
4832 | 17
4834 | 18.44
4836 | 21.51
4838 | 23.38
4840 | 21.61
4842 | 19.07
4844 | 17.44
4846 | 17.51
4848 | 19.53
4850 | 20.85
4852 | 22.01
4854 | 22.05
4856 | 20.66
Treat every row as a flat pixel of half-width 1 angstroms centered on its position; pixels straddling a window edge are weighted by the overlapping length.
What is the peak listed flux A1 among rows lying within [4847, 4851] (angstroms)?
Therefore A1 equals 20.85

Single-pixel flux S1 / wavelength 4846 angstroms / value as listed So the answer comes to 17.51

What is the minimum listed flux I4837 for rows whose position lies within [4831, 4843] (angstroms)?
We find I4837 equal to 17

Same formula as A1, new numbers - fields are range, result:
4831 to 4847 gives 23.38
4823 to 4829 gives 13.61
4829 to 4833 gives 17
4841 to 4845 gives 19.07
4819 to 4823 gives 13.34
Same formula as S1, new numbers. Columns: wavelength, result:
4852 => 22.01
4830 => 15.37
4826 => 12.34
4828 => 13.61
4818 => 13.09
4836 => 21.51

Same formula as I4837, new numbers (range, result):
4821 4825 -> 12.78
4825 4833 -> 12.34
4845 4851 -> 17.51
